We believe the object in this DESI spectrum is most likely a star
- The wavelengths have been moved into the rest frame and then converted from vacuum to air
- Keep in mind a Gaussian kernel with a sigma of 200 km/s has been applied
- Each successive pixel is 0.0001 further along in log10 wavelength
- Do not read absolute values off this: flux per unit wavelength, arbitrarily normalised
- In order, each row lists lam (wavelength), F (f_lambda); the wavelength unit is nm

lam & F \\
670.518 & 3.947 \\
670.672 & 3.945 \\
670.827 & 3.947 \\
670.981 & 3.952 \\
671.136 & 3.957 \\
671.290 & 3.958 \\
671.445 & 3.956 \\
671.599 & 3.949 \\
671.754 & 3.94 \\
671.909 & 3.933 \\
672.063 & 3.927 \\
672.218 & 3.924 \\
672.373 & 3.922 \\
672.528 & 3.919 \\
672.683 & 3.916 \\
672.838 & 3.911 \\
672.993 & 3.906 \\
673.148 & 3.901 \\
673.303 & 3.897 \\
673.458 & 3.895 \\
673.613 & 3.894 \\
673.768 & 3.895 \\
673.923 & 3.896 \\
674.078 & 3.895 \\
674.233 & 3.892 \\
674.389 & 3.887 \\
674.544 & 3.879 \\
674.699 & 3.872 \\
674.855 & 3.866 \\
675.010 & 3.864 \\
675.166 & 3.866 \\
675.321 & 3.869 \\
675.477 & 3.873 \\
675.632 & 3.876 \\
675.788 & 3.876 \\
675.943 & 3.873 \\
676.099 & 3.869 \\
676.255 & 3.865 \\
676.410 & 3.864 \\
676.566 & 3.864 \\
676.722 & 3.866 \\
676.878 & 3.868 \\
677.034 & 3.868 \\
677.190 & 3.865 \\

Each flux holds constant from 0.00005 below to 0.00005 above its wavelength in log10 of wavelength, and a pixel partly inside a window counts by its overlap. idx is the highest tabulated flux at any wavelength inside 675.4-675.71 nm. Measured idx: 3.876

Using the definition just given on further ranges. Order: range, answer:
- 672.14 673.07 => 3.924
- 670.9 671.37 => 3.958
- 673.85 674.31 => 3.896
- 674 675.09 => 3.895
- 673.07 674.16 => 3.901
